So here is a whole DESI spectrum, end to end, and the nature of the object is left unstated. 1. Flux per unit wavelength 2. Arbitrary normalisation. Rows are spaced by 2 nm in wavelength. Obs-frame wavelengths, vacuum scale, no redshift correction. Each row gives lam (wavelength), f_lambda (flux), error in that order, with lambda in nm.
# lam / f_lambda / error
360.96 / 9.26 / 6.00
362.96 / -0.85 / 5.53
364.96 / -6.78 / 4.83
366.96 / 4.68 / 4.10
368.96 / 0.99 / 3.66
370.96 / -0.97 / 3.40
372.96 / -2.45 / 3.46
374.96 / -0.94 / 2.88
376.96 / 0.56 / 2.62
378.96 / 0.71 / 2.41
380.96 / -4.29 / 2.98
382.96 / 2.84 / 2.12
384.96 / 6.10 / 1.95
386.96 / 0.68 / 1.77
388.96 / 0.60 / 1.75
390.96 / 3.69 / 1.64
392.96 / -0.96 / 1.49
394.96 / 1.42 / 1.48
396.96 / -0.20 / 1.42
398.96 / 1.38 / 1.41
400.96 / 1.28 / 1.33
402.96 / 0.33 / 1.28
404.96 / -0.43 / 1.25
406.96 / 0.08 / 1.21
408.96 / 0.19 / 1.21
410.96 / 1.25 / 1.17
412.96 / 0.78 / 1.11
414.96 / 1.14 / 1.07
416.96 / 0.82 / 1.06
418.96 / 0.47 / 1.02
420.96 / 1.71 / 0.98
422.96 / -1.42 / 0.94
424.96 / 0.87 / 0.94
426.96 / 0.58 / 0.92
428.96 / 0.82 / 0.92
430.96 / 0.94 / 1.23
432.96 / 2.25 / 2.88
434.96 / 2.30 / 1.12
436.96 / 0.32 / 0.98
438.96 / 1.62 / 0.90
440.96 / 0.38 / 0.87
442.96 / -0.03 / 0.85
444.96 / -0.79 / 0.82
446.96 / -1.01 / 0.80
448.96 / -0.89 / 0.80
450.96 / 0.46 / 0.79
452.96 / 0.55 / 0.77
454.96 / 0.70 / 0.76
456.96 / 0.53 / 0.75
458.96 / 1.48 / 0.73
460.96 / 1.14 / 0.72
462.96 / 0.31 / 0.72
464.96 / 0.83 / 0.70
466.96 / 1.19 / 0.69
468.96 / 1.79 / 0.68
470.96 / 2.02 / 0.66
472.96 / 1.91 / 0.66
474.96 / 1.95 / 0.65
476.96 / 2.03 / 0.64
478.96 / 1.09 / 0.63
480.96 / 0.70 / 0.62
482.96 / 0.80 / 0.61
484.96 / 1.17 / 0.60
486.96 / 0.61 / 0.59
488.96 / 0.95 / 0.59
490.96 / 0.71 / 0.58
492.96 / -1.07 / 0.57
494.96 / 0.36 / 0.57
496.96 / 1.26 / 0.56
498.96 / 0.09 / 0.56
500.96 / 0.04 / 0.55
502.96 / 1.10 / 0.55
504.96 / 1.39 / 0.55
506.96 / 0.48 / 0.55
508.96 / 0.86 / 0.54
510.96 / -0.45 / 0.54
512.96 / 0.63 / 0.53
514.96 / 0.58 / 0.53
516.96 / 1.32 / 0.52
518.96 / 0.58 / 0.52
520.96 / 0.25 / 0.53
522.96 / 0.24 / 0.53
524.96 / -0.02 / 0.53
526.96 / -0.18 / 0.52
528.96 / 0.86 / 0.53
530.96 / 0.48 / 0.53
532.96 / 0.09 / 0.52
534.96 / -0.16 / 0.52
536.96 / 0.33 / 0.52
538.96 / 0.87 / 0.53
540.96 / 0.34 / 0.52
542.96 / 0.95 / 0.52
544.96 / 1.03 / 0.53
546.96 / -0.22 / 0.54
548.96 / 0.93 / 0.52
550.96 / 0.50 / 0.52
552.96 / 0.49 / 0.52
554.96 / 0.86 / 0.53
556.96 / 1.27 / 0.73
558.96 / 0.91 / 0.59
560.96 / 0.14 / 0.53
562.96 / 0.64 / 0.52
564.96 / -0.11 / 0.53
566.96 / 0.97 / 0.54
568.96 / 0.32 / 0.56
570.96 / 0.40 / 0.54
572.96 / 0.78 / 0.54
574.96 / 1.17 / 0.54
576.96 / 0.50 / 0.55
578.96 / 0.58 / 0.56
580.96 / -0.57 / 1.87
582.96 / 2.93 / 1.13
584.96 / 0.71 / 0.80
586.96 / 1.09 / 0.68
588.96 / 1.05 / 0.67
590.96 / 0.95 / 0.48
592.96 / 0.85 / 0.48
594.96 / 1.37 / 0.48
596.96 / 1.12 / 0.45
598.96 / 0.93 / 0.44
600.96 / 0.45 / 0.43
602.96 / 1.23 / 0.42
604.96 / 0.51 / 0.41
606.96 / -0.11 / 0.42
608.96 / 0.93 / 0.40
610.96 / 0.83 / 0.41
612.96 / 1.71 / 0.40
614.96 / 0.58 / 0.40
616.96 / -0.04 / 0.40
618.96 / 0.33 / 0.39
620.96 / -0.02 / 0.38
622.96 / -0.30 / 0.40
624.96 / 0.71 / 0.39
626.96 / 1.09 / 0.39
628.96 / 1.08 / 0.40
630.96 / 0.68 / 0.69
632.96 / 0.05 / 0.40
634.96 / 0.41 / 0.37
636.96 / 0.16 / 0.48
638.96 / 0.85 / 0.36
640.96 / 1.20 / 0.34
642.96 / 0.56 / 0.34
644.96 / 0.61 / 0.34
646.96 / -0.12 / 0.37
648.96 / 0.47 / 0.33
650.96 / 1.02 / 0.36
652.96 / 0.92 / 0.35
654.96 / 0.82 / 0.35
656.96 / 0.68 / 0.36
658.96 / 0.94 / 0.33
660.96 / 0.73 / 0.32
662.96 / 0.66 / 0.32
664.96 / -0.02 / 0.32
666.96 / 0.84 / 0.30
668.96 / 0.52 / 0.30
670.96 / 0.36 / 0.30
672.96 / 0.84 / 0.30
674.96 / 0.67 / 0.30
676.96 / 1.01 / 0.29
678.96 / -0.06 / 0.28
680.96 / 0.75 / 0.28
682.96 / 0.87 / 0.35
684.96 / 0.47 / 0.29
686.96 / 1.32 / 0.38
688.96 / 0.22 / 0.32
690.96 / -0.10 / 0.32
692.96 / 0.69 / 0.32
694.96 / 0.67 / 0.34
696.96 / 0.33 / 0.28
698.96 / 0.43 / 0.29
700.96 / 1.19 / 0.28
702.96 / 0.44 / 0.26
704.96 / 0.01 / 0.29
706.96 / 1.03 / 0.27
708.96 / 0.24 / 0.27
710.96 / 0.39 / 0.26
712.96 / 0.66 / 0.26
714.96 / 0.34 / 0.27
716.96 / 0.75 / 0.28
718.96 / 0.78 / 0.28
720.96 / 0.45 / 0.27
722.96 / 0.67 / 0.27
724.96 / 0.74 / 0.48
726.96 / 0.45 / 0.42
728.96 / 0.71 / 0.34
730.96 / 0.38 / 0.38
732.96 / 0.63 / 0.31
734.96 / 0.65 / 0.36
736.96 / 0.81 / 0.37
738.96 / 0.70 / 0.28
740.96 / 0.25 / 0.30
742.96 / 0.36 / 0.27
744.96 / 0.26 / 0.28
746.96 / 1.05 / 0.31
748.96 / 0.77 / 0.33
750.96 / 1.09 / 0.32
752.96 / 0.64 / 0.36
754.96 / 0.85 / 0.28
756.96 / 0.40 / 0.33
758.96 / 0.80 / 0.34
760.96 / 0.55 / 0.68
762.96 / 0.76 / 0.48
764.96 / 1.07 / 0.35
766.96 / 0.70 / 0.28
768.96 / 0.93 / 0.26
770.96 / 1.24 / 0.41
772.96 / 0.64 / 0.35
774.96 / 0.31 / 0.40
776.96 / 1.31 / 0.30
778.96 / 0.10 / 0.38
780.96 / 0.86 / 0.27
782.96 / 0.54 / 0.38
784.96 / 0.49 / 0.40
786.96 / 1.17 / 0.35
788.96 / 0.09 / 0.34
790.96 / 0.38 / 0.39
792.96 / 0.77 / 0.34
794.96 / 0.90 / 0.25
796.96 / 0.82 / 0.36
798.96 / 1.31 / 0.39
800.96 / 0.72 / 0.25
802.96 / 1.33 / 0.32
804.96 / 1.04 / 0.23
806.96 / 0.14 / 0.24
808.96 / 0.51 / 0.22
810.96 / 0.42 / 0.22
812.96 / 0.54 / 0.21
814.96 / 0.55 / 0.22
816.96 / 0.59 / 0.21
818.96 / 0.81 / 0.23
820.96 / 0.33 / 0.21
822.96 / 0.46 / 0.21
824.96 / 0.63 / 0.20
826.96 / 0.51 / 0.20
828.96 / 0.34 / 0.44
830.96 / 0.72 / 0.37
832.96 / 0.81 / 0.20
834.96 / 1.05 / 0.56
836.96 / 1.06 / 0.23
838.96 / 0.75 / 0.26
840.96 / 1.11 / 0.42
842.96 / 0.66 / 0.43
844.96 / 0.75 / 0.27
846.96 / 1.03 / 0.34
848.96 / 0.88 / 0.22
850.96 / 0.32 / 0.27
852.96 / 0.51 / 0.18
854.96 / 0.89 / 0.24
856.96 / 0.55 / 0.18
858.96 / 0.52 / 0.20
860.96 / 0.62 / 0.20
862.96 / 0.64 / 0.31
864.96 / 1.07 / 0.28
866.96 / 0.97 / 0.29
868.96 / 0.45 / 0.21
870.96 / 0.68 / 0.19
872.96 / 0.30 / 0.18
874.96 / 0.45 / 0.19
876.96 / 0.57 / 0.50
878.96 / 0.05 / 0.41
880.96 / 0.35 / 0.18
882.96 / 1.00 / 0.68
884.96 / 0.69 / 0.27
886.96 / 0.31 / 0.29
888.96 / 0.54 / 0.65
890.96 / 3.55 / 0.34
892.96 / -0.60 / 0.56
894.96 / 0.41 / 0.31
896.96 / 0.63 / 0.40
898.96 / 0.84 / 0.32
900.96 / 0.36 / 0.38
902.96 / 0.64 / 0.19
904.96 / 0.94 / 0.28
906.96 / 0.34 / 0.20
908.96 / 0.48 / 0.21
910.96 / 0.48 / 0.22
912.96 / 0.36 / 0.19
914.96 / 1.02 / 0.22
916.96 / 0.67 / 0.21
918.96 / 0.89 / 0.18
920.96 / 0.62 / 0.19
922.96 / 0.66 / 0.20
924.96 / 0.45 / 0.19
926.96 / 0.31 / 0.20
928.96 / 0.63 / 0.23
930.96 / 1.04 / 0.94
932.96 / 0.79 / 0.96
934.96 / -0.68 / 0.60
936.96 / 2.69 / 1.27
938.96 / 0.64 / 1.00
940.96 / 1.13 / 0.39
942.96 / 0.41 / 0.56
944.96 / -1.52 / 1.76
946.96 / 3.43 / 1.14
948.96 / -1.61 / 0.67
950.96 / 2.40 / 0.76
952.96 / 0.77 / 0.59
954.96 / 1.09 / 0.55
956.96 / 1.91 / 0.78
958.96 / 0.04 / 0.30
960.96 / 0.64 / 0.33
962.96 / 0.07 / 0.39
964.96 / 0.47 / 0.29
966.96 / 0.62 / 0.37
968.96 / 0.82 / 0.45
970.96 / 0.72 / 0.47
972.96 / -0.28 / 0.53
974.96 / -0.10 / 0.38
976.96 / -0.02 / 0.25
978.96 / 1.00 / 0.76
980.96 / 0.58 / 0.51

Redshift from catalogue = 1.39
